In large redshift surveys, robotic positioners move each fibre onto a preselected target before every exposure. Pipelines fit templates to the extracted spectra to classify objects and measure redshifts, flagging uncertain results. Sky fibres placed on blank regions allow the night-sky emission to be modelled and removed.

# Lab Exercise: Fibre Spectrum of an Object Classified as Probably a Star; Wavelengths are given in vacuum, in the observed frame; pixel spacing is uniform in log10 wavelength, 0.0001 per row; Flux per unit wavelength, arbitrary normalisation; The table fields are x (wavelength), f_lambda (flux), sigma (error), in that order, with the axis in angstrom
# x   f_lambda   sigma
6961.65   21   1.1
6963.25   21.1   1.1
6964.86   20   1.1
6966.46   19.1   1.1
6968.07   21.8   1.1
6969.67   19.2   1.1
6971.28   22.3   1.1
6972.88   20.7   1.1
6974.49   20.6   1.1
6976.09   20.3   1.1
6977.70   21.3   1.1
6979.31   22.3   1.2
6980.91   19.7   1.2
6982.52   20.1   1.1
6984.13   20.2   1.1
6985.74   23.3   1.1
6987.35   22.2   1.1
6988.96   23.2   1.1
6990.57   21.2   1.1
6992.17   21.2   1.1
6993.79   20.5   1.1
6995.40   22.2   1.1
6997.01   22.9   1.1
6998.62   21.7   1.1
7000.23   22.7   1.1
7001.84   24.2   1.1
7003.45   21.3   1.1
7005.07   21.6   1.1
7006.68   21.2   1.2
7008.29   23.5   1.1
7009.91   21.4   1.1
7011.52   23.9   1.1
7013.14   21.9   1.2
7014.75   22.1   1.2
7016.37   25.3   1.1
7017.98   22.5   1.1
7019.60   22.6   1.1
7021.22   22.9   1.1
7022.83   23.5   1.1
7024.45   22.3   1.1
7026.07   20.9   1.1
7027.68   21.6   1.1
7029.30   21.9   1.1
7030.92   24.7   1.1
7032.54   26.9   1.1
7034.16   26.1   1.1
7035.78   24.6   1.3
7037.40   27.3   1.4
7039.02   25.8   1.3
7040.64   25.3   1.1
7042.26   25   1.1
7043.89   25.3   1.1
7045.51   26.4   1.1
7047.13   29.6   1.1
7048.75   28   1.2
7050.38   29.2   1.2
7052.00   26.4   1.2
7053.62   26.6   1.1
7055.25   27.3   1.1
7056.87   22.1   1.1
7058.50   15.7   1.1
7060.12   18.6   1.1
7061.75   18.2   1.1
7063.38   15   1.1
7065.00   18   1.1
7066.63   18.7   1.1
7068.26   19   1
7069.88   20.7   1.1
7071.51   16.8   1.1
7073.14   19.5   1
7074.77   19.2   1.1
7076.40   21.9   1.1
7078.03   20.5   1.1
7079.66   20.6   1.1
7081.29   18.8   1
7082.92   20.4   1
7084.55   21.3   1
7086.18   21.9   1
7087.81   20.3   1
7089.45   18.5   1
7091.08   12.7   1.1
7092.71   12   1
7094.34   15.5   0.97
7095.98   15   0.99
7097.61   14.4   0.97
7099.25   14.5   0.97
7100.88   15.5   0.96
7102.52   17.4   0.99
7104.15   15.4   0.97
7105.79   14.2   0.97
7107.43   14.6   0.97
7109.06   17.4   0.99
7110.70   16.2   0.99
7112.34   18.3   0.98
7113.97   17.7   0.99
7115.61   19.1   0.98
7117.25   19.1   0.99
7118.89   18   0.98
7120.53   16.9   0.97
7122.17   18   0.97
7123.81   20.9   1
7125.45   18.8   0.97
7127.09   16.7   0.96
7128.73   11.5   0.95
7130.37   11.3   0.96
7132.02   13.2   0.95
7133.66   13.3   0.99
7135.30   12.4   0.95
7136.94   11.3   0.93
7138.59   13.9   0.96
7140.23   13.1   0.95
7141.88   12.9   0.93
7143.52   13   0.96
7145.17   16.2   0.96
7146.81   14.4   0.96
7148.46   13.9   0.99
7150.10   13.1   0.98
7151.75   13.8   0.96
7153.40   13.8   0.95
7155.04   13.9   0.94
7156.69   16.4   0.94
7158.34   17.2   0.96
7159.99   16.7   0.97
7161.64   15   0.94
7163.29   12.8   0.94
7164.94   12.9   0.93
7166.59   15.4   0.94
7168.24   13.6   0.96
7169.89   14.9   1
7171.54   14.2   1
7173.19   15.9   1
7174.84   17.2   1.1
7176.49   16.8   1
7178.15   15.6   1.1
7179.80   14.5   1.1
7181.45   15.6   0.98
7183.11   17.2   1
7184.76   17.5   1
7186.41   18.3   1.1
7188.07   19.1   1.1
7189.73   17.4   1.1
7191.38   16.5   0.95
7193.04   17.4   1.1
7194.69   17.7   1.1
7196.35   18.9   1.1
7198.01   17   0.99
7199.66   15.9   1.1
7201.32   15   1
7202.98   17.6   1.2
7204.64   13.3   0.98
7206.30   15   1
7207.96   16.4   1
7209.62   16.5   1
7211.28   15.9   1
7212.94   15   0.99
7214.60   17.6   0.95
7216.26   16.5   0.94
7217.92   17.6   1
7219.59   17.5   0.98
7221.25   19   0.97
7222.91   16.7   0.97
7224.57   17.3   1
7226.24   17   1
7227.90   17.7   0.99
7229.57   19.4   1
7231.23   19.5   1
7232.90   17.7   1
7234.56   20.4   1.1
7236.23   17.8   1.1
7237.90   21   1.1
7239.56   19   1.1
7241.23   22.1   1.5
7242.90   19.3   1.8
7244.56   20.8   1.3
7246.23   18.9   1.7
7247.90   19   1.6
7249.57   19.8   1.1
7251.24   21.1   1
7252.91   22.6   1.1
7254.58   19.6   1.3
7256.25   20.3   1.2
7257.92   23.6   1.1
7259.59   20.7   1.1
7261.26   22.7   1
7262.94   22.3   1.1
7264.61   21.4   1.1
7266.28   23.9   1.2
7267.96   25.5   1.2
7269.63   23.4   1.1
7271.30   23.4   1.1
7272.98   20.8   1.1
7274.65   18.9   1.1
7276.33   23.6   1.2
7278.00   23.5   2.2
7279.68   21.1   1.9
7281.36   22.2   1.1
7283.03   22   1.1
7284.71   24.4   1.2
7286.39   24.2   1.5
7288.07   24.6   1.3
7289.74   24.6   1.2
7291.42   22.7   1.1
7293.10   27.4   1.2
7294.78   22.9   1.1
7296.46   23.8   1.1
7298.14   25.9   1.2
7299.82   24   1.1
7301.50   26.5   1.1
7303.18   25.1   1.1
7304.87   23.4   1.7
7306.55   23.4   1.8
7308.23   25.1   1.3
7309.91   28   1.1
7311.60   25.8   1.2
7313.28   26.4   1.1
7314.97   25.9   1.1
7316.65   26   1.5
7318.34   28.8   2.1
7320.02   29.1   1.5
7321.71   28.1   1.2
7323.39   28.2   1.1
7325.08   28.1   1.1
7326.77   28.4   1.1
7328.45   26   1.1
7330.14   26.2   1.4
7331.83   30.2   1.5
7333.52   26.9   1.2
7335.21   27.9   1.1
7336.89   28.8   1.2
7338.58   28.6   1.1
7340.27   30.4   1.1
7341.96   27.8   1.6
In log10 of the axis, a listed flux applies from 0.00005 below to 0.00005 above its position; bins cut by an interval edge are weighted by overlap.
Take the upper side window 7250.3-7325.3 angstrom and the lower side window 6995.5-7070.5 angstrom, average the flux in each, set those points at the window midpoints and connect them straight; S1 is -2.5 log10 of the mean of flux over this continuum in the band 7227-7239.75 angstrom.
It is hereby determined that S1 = 0.244 mag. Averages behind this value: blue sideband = 23.1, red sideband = 24.1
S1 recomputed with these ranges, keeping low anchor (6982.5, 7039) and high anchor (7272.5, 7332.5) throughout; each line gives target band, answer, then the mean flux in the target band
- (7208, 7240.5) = 0.35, 17.8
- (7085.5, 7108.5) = 0.43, 15.8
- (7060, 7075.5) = 0.26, 18.4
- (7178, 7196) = 0.38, 17.1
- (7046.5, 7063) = -0.03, 23.9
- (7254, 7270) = 0.11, 22.4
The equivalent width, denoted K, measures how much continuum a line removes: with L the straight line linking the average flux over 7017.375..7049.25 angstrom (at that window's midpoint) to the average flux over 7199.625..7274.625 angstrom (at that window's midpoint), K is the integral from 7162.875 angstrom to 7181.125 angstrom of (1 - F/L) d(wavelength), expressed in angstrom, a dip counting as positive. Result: 5.2 angstrom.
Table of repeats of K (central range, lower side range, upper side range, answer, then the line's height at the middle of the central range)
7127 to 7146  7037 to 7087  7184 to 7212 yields 6.05 angstrom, 19.2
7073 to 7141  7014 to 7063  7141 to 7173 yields 6.90 angstrom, 18.5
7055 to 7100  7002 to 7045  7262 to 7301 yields 9.85 angstrom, 23.5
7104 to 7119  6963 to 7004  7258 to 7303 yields 3.51 angstrom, 22.2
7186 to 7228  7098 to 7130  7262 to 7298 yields 7.16 angstrom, 20.4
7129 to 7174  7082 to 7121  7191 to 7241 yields 8.27 angstrom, 17.1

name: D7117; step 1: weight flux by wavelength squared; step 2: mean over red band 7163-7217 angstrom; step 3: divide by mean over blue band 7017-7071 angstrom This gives 0.72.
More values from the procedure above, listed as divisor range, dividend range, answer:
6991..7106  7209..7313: 1.07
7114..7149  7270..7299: 1.60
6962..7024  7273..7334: 1.26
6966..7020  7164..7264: 0.87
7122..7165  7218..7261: 1.39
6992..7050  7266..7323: 1.12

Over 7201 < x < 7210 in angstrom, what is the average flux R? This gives 15.6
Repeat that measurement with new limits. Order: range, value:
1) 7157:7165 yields 15.2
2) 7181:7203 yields 17.2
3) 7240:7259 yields 20.6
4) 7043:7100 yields 20.2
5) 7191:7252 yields 17.9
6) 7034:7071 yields 23.3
